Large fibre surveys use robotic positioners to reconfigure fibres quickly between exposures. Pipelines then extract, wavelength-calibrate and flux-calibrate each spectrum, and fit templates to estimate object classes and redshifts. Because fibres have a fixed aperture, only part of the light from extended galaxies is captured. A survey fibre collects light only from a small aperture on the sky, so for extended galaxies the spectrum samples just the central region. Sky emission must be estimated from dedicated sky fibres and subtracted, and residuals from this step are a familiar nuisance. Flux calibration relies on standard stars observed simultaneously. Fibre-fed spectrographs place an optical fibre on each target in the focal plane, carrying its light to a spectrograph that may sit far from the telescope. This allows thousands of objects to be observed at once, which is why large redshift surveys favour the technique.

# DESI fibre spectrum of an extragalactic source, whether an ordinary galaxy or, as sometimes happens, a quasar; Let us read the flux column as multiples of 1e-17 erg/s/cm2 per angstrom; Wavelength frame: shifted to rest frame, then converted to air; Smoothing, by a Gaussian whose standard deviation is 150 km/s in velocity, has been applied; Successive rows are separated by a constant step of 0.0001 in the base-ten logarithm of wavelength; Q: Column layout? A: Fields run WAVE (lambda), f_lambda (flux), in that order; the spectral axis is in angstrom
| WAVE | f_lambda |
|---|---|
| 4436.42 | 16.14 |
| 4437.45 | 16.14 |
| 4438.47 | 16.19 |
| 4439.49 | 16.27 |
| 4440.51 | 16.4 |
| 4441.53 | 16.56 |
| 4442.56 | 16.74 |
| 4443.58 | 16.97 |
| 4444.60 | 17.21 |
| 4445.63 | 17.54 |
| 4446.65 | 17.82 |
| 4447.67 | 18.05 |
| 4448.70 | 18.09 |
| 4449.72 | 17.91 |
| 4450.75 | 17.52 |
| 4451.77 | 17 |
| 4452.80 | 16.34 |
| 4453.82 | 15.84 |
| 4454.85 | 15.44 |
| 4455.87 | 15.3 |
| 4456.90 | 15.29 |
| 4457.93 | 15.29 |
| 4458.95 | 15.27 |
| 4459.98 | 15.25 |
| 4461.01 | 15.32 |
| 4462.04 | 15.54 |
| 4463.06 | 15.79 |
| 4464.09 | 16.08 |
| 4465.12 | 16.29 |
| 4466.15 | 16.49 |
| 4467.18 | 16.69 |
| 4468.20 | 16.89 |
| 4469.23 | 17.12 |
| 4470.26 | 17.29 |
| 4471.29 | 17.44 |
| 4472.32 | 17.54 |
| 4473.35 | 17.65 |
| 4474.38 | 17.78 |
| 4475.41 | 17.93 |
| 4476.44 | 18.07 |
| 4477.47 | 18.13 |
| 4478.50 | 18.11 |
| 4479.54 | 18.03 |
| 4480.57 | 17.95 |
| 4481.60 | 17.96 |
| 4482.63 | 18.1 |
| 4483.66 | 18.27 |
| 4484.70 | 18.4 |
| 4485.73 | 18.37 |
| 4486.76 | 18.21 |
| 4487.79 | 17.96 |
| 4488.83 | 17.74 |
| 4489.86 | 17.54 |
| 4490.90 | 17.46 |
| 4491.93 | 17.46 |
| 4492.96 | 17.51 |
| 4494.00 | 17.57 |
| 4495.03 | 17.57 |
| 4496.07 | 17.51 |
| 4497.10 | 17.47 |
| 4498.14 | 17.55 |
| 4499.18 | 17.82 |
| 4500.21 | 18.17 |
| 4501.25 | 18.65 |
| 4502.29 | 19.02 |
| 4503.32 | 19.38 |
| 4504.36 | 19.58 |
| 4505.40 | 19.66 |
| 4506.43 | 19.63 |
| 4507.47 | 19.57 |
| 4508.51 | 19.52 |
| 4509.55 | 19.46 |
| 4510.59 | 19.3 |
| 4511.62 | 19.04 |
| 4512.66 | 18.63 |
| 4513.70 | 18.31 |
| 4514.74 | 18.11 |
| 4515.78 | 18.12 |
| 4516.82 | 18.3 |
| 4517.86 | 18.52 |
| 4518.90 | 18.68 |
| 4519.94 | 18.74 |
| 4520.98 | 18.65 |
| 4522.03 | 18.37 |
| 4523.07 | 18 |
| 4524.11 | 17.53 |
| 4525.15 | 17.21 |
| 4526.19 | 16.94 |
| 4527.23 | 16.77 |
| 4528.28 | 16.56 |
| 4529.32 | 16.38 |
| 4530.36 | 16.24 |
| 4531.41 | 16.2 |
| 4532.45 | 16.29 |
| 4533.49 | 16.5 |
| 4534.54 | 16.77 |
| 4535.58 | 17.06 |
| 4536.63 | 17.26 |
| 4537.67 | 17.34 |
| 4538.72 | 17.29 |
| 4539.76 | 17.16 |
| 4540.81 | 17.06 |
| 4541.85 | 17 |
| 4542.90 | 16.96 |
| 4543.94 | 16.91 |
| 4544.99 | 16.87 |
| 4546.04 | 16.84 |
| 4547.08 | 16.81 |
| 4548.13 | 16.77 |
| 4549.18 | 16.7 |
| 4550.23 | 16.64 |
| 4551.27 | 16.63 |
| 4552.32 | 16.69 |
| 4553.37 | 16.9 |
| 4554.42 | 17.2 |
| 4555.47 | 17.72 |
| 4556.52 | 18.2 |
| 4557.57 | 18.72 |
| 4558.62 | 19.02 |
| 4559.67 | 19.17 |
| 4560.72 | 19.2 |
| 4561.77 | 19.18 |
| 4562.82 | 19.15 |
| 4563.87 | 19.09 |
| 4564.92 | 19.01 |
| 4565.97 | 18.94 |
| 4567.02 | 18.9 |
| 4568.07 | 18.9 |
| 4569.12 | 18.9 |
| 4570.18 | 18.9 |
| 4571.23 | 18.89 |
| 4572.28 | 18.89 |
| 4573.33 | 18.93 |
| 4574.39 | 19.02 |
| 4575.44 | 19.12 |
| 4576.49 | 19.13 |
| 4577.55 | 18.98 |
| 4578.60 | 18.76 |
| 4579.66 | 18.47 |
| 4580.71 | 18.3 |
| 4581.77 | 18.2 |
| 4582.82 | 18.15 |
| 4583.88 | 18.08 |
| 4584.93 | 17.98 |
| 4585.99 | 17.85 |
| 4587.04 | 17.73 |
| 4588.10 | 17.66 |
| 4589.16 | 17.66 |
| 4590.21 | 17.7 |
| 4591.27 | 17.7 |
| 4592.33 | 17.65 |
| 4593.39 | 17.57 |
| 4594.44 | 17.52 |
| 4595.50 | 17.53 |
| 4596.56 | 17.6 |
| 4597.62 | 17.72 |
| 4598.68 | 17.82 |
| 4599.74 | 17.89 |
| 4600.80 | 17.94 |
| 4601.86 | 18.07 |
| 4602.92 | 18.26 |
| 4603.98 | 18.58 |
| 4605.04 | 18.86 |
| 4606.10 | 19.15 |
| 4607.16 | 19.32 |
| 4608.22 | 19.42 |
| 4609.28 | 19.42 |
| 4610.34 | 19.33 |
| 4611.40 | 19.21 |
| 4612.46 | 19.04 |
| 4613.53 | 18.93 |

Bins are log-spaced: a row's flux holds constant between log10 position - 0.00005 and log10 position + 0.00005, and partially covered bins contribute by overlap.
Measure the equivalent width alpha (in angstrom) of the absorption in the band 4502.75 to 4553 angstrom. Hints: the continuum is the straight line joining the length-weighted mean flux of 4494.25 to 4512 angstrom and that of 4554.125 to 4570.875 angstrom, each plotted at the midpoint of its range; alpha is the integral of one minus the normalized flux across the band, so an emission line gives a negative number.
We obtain 2.9 angstrom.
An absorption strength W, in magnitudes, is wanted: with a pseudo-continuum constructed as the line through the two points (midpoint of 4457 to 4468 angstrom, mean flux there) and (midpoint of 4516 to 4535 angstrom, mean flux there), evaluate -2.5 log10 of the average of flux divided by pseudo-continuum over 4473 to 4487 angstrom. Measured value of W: -0.115 mag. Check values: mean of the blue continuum 15.8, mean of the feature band 18.1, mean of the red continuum 17.4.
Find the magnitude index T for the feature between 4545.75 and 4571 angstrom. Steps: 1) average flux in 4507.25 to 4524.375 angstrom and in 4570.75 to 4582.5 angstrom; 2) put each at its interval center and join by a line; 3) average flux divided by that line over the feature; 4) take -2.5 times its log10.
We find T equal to 0.037 mag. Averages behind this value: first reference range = 18.6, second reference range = 18.8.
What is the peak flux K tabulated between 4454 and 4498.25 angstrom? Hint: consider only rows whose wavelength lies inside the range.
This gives 18.4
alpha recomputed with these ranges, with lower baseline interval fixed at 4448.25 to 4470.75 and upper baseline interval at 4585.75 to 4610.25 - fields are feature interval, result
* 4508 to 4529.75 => -1.4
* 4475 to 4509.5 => -3.2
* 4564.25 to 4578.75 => -1.0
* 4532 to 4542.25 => 0.2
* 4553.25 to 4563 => -0.5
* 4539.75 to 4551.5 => 0.4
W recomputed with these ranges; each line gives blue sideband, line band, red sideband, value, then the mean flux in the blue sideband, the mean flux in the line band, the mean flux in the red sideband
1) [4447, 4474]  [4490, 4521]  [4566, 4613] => -0.08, 16.5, 18.5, 18.4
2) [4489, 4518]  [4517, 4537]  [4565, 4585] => 0.07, 18.4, 17.3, 18.7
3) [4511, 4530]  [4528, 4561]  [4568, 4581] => 0.07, 17.9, 17.1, 18.9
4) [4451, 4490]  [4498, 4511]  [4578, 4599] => -0.11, 17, 19.1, 17.9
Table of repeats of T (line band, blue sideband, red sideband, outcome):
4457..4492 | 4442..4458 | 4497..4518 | 0.029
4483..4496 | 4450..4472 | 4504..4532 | -0.039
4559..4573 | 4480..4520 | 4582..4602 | -0.063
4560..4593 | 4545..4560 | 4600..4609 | -0.034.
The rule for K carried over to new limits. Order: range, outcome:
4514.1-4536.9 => 18.74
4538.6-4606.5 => 19.2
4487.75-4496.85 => 17.96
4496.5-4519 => 19.66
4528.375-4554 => 17.34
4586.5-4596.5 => 17.73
